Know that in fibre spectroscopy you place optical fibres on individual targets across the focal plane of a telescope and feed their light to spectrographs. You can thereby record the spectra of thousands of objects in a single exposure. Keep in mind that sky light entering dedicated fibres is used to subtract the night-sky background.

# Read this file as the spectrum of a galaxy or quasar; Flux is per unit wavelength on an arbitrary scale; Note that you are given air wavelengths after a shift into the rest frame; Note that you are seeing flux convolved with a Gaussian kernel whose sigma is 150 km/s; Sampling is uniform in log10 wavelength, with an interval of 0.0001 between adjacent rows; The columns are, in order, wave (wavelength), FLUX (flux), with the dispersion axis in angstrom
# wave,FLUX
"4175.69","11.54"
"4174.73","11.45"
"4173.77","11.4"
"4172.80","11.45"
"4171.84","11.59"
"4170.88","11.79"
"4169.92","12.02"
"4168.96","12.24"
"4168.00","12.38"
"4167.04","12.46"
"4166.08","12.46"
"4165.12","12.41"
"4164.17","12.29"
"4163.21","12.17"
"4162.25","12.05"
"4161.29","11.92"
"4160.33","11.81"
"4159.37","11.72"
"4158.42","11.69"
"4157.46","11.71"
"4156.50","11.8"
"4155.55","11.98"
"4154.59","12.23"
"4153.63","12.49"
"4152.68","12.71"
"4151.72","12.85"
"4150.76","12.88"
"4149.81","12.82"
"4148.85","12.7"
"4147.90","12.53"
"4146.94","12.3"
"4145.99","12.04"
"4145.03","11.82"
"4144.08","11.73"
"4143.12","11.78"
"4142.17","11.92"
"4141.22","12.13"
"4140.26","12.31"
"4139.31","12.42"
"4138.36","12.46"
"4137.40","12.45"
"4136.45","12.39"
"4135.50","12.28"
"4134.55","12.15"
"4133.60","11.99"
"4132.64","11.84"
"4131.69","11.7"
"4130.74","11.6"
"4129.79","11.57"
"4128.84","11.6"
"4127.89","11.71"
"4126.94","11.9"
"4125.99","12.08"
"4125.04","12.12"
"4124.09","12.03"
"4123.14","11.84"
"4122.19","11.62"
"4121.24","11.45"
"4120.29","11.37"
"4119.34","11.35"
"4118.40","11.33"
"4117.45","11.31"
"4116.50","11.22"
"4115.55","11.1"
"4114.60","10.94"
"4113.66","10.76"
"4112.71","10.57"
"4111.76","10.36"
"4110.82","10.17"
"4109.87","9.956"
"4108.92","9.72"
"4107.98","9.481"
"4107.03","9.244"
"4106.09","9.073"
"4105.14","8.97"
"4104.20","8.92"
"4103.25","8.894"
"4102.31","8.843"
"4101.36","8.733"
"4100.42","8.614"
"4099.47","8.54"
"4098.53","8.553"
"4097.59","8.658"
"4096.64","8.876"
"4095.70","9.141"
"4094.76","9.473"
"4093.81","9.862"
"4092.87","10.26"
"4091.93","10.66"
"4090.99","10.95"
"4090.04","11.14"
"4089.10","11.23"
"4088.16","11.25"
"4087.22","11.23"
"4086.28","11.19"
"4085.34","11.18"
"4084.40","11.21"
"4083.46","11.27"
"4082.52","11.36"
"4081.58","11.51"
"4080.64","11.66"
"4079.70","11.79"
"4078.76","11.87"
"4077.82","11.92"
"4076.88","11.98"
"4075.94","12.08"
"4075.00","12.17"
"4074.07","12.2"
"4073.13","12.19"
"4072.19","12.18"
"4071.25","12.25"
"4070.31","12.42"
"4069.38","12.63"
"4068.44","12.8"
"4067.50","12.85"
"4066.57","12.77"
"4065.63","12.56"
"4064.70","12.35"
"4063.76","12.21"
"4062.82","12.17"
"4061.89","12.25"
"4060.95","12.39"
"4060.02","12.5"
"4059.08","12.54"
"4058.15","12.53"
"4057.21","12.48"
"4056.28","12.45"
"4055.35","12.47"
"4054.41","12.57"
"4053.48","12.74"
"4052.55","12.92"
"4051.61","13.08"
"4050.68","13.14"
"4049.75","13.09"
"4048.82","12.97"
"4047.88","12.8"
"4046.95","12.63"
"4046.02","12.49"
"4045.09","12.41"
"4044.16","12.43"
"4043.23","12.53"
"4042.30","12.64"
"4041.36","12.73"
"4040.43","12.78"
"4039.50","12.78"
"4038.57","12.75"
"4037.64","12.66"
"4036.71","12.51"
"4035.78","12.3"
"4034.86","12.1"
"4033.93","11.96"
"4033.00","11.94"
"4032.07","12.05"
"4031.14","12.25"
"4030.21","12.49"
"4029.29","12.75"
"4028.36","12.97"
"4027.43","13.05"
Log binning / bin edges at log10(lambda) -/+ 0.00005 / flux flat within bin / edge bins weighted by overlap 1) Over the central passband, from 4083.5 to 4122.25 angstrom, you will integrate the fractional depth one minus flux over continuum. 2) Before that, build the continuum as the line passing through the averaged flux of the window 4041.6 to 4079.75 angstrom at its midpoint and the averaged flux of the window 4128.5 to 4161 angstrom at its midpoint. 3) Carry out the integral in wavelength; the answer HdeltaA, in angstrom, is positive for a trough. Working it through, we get 6.70 angstrom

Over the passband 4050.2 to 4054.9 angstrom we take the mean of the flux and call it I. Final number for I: 12.9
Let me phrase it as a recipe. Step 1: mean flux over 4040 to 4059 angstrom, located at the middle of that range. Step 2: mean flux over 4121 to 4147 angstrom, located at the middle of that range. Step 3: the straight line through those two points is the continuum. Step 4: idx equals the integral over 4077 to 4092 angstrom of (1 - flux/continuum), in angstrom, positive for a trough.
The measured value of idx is 1.2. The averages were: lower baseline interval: 12.7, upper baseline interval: 12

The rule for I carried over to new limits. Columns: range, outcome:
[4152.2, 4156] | 12.3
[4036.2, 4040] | 12.7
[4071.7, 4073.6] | 12.1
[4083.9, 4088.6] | 11.2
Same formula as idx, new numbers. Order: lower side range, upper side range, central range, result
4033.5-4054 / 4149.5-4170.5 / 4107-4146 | 2.71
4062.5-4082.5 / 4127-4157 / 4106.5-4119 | 1.75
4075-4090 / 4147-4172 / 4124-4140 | -0.06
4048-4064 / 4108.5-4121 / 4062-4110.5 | 3.61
